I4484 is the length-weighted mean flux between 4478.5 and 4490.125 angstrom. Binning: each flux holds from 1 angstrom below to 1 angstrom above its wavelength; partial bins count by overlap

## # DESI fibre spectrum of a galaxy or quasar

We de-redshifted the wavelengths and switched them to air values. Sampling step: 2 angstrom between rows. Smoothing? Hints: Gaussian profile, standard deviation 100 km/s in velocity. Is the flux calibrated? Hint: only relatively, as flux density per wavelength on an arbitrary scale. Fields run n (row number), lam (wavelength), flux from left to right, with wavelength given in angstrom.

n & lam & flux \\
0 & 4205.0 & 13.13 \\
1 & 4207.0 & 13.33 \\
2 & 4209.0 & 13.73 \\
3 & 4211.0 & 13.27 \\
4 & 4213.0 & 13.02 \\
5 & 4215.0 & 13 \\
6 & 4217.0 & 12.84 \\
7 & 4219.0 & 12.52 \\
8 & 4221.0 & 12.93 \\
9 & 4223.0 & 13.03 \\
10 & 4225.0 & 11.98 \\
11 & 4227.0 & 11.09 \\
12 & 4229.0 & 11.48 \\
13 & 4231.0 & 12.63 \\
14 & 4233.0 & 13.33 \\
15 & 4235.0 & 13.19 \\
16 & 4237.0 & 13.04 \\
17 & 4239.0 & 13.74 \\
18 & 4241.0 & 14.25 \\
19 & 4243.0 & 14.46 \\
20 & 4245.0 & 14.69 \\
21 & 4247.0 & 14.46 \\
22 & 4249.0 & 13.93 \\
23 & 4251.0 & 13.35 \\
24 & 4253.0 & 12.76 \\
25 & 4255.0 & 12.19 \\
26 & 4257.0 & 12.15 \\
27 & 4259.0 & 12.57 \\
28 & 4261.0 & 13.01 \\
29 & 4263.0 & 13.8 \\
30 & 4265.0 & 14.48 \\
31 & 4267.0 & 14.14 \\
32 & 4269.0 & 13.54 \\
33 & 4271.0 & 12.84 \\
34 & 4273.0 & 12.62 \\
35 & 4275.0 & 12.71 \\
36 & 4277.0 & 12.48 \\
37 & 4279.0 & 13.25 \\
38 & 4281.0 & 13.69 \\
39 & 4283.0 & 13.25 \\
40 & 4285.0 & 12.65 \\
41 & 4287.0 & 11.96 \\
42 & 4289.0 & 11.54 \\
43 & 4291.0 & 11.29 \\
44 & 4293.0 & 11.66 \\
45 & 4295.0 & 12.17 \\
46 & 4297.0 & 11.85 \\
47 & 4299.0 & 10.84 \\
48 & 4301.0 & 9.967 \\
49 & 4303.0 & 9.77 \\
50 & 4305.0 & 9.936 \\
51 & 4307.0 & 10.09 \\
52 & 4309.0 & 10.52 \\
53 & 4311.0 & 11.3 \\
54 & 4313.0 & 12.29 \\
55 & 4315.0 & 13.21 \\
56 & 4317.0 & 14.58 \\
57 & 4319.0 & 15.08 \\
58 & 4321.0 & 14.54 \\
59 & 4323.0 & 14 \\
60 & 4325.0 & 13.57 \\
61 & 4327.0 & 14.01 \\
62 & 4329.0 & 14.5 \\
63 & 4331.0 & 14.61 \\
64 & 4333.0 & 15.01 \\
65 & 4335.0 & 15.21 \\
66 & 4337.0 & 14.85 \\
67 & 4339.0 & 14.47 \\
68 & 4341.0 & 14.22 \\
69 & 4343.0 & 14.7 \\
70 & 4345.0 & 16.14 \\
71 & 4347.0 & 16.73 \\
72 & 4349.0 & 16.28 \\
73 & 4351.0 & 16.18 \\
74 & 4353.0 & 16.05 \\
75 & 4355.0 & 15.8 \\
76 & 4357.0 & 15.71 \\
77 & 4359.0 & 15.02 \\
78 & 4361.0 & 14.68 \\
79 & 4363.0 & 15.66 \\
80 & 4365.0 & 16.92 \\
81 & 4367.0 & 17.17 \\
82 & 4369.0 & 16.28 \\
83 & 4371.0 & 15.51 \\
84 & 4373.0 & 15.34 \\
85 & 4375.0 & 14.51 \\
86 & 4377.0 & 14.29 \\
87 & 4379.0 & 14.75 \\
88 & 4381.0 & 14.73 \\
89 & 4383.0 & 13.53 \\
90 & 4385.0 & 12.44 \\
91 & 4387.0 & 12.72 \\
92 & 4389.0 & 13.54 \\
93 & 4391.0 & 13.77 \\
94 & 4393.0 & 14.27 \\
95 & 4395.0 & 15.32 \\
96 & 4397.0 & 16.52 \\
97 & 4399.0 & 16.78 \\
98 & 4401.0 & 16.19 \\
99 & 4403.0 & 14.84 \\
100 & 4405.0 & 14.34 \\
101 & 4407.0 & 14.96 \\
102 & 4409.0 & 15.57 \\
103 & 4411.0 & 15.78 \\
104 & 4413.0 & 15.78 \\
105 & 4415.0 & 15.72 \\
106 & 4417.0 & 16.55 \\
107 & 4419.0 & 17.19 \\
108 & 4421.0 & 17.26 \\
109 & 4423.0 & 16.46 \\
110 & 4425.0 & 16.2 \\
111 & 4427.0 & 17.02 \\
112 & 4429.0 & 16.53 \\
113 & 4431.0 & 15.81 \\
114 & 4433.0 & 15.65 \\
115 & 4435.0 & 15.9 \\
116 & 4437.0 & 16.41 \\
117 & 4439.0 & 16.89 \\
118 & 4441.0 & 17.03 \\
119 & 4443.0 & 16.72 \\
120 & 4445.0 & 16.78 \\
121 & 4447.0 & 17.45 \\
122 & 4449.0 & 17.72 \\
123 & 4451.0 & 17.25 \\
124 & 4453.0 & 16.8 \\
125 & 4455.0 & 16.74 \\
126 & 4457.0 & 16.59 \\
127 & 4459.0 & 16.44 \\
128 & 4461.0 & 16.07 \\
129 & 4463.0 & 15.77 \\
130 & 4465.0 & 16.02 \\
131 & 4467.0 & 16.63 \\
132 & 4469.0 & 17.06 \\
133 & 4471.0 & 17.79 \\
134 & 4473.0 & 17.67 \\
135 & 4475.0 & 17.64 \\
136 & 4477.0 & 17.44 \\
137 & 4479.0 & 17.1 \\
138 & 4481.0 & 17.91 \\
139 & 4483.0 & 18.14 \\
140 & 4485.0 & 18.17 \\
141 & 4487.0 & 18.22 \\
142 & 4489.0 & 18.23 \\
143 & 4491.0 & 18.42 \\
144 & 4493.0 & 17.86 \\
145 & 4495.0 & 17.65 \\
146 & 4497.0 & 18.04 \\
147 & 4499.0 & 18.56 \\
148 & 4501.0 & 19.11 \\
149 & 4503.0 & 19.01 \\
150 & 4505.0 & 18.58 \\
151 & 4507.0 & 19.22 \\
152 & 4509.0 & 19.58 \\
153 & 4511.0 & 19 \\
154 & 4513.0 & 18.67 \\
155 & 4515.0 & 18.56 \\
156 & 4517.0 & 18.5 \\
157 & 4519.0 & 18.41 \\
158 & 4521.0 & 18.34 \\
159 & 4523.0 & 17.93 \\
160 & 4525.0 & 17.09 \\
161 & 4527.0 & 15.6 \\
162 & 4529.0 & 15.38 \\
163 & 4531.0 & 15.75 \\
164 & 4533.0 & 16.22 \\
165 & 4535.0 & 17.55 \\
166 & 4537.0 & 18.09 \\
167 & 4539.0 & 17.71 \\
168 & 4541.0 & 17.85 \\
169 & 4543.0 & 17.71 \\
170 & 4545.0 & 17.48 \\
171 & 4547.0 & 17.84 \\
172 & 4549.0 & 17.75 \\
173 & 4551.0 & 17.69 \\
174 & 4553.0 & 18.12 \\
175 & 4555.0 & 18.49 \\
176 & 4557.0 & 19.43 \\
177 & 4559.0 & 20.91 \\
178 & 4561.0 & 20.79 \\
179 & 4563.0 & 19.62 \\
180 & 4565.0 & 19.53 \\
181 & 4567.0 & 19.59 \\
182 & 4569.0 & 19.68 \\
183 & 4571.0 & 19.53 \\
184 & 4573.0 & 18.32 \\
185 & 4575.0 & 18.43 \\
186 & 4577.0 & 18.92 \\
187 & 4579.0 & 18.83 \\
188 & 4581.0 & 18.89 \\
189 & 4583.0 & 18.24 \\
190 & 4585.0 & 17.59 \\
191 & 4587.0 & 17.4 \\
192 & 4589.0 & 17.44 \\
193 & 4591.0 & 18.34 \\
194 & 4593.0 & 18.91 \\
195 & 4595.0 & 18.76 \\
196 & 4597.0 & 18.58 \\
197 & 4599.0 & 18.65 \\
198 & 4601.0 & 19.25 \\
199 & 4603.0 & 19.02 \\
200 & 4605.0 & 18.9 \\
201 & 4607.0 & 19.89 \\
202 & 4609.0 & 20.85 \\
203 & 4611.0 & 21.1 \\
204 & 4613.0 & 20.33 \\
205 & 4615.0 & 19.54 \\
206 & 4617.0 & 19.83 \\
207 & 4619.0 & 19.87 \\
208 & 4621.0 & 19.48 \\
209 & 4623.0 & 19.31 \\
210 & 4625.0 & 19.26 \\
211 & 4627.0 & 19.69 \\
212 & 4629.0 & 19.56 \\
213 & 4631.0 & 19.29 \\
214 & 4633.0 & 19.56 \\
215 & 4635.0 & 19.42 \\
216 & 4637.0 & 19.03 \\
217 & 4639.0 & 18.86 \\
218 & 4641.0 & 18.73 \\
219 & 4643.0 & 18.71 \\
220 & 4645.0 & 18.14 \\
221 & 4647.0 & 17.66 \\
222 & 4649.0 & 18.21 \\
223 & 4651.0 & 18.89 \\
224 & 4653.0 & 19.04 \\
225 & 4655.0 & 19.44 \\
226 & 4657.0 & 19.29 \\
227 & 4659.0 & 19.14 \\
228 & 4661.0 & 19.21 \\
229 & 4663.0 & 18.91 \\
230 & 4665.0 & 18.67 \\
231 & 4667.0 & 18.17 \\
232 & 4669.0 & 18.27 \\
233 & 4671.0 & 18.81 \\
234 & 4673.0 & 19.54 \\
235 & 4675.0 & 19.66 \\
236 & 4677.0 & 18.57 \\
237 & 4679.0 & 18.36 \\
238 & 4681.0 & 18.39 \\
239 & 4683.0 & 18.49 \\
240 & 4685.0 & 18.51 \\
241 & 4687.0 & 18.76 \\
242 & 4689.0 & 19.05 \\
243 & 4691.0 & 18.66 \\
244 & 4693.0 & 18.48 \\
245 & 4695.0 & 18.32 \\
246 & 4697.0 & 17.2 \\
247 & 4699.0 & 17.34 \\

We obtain 18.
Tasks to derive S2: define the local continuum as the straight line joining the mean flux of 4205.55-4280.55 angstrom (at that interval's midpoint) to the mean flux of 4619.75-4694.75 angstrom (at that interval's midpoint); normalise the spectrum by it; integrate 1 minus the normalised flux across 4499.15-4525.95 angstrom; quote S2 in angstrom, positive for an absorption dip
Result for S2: -2.76 angstrom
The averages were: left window 13.1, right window 18.9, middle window 18.6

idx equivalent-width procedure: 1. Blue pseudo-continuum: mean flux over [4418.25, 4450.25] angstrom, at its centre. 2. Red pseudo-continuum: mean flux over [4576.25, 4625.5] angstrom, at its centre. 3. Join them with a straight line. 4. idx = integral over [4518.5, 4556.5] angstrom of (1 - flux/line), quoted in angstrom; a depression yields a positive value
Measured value 1.6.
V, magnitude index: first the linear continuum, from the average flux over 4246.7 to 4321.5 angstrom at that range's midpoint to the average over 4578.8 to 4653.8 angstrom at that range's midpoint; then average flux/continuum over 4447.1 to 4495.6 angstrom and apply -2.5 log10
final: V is -0.073 mag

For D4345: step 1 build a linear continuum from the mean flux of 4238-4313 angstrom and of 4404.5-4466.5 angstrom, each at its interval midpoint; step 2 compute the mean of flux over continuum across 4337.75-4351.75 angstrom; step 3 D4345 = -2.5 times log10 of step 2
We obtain -0.095 mag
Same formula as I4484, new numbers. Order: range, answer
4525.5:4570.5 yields 18.1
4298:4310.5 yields 10.2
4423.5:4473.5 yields 16.7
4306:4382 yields 14.7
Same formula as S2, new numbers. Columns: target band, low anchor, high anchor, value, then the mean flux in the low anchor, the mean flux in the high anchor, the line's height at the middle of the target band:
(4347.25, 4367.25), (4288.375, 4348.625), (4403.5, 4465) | -2.42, 13.1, 16.4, 14.2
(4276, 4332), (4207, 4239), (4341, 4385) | 7.32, 12.8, 15.4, 14.3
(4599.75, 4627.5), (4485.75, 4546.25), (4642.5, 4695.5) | -1.94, 17.9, 18.7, 18.4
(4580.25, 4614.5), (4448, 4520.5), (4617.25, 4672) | -0.57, 17.8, 19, 18.6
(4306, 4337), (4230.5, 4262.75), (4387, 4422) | 1.81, 13.4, 15.5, 14.4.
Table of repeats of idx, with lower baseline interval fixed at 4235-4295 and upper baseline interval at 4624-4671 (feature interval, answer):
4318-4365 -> -2.8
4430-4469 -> -1.6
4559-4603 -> -2.4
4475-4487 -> -1.0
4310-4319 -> 0.5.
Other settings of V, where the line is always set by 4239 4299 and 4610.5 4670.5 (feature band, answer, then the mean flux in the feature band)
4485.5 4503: -0.10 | 18.3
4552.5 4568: -0.10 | 19.6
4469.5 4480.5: -0.07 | 17.5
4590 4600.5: -0.02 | 18.7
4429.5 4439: -0.02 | 16.1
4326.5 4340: -0.05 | 14.7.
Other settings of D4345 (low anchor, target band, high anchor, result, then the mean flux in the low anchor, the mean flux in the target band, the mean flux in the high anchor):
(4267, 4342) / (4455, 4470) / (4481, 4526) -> 0.056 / 12.8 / 16.4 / 18.4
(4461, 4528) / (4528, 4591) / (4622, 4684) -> 0.002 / 17.9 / 18.3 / 18.9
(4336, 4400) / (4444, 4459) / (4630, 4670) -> -0.050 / 15.2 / 17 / 18.8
